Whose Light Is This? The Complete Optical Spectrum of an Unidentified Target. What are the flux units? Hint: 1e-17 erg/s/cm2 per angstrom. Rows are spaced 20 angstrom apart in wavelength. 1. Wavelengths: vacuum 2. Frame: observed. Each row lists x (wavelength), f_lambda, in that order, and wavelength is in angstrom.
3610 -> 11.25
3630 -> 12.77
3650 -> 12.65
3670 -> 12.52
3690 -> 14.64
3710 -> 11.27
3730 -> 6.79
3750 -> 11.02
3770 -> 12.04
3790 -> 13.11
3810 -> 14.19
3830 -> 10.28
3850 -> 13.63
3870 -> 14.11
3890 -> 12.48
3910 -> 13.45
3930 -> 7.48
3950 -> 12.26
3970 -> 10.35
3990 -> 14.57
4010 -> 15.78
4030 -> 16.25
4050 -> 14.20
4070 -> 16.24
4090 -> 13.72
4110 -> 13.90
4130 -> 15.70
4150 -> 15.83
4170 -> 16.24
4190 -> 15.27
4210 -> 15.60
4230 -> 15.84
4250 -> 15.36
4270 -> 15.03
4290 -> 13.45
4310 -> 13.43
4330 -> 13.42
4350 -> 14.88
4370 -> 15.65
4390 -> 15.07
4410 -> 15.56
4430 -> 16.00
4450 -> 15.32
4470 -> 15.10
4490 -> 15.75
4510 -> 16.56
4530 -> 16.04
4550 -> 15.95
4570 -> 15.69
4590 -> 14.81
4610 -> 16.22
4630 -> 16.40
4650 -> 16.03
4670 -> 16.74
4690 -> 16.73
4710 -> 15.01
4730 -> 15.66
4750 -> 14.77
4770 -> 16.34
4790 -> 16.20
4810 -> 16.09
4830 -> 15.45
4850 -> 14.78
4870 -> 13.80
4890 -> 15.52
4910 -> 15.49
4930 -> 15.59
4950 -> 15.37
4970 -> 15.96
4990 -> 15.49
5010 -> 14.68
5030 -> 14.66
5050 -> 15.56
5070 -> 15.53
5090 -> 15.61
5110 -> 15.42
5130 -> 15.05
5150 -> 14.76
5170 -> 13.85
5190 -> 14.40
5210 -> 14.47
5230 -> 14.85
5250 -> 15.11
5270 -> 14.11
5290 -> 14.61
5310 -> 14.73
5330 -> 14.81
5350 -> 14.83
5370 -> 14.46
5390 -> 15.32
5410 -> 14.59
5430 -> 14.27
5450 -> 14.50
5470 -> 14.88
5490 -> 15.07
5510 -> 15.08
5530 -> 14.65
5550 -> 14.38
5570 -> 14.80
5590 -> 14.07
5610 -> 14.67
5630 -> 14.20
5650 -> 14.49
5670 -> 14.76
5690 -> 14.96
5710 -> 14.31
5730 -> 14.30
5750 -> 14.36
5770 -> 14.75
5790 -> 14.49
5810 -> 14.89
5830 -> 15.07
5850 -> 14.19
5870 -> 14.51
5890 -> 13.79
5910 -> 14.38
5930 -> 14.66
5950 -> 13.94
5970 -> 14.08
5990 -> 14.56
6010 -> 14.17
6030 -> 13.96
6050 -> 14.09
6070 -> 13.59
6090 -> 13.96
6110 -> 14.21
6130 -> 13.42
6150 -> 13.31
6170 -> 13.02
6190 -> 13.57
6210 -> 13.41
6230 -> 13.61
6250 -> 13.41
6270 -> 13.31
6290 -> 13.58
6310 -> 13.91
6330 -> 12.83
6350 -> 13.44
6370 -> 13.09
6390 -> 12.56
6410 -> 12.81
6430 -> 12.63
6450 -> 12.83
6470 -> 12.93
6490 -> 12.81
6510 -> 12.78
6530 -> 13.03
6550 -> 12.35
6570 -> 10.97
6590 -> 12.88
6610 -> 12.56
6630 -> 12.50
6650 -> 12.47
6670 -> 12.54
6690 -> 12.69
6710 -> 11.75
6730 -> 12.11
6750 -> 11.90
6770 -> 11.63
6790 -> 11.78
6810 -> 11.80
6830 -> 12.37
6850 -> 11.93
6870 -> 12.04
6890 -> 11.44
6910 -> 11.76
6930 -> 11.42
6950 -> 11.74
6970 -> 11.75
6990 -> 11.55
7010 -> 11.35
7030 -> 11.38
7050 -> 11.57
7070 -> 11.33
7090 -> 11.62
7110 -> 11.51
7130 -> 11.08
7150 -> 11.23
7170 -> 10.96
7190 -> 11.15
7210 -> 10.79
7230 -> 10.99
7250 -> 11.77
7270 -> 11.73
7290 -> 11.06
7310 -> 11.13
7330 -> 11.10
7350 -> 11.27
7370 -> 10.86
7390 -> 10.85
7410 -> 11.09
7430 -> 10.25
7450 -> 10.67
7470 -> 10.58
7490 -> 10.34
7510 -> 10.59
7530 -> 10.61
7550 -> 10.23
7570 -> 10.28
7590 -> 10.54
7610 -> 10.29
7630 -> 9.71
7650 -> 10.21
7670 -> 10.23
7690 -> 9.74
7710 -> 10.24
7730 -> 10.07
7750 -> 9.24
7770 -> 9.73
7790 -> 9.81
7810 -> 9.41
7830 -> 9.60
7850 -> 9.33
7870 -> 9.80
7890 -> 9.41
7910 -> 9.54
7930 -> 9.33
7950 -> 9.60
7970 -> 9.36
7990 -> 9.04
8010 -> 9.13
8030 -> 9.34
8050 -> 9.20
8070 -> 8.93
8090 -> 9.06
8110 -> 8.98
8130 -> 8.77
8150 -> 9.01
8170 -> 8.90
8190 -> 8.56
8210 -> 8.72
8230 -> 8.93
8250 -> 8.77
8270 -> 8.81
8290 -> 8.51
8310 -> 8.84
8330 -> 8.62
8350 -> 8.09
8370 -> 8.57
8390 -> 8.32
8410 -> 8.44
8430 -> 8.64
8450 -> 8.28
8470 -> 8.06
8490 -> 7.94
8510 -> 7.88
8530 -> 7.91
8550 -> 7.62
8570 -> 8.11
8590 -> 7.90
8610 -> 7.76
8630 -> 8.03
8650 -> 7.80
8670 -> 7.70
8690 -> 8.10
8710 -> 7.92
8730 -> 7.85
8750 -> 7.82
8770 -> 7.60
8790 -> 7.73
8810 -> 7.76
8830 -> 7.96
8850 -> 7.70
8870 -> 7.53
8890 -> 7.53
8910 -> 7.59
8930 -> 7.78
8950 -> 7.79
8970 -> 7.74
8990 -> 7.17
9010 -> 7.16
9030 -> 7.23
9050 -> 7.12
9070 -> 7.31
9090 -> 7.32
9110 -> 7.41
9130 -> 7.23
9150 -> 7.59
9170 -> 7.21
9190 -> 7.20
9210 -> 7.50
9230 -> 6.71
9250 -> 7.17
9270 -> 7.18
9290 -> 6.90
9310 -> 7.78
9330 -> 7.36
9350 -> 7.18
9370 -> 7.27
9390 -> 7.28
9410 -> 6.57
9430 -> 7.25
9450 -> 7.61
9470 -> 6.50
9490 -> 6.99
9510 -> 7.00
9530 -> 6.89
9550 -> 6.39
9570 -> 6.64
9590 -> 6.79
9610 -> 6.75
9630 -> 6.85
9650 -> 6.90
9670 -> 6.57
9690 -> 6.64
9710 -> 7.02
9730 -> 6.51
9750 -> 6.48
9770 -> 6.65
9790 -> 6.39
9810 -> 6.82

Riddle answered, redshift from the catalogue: 0.000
